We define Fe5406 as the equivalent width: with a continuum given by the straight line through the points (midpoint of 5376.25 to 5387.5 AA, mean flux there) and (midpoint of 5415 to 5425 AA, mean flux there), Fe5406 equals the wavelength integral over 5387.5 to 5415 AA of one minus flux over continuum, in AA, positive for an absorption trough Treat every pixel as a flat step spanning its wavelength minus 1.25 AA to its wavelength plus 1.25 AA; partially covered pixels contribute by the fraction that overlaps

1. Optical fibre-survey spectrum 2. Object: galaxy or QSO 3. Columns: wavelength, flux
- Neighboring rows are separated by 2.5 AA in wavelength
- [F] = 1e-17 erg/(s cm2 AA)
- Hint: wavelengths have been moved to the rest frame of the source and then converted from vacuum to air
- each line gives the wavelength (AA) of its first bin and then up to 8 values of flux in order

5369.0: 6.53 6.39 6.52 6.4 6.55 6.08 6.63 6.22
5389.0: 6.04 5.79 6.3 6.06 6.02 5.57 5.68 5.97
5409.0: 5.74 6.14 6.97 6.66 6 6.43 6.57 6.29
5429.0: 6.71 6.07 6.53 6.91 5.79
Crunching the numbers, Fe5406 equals 1.6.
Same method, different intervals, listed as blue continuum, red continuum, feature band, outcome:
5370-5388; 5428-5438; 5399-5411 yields 1.2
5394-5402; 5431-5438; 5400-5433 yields 0.2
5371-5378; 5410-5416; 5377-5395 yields 0.7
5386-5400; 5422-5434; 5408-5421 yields -0.1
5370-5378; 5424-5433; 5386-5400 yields 0.8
